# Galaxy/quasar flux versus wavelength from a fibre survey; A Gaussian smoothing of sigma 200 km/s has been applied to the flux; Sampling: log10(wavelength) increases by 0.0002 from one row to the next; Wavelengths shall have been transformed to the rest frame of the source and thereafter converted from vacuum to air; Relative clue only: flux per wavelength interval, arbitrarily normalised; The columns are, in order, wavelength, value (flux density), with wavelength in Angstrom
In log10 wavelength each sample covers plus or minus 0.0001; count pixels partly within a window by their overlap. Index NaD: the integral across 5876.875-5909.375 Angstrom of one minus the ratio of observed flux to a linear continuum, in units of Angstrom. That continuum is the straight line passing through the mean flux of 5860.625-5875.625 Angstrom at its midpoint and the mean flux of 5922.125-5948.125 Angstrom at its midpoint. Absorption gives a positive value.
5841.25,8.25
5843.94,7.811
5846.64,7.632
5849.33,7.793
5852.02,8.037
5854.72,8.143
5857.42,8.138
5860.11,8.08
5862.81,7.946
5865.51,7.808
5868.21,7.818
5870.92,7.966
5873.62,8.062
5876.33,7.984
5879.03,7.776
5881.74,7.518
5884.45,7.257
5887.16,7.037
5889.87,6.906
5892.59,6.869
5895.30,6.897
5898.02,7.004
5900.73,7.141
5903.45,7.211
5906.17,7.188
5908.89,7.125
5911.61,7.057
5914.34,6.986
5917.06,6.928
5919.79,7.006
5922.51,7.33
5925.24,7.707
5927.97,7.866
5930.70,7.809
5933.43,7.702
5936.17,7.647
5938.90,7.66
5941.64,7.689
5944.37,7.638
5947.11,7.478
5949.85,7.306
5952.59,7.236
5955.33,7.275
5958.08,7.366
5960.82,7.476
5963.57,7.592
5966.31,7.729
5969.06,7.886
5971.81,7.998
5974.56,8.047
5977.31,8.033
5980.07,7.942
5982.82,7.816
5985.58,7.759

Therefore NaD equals 2.7 Angstrom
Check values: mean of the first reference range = 7.93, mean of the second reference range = 7.67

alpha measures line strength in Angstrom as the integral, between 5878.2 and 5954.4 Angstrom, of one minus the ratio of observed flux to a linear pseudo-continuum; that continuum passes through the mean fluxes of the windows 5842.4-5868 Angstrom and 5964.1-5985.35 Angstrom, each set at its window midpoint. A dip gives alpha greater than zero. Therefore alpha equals 5.7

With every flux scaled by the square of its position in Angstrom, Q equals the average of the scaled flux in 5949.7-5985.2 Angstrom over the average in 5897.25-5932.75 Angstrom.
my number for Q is 1.08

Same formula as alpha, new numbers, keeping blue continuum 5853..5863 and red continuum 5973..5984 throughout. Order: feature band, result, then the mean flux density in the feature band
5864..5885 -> 0.72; 7.79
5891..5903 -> 1.57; 6.99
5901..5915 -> 1.59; 7.12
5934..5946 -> 0.52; 7.66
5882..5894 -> 1.48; 7.06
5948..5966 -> 1.32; 7.4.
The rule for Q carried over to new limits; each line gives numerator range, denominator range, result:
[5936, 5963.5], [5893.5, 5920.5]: 1.08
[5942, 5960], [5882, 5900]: 1.07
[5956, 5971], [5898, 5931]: 1.07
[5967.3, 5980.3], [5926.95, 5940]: 1.04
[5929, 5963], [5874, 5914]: 1.06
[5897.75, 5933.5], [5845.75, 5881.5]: 0.94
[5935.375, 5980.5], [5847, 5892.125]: 1.02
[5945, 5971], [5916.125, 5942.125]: 1.00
